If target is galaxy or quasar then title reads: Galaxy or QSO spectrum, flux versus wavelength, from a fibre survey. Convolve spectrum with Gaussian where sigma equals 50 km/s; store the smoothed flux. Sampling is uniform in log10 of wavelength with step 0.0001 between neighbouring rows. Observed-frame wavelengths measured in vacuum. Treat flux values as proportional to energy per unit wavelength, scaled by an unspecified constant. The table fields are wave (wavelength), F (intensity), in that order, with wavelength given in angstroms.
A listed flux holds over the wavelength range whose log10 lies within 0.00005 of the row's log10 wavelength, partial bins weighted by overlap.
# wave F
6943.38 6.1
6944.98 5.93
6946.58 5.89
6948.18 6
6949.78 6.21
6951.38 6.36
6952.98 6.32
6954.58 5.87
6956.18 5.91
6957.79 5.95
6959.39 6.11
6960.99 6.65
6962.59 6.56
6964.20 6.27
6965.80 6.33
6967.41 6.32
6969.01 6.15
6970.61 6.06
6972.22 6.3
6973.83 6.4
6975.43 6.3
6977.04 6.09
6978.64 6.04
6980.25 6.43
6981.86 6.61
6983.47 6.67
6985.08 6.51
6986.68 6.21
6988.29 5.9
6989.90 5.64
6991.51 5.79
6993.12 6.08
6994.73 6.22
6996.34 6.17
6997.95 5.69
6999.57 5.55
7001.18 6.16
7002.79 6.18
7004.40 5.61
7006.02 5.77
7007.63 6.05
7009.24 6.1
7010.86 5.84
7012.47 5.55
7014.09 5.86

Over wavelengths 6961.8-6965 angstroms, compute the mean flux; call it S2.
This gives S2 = 6.41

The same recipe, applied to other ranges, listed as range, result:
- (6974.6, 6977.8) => 6.2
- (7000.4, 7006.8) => 5.93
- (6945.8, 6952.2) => 6.12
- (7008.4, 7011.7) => 5.97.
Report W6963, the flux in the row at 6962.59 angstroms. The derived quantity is 6.56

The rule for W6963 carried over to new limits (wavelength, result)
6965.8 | 6.33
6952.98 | 6.32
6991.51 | 5.79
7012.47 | 5.55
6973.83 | 6.4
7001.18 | 6.16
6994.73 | 6.22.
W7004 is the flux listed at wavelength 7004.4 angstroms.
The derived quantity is 5.61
